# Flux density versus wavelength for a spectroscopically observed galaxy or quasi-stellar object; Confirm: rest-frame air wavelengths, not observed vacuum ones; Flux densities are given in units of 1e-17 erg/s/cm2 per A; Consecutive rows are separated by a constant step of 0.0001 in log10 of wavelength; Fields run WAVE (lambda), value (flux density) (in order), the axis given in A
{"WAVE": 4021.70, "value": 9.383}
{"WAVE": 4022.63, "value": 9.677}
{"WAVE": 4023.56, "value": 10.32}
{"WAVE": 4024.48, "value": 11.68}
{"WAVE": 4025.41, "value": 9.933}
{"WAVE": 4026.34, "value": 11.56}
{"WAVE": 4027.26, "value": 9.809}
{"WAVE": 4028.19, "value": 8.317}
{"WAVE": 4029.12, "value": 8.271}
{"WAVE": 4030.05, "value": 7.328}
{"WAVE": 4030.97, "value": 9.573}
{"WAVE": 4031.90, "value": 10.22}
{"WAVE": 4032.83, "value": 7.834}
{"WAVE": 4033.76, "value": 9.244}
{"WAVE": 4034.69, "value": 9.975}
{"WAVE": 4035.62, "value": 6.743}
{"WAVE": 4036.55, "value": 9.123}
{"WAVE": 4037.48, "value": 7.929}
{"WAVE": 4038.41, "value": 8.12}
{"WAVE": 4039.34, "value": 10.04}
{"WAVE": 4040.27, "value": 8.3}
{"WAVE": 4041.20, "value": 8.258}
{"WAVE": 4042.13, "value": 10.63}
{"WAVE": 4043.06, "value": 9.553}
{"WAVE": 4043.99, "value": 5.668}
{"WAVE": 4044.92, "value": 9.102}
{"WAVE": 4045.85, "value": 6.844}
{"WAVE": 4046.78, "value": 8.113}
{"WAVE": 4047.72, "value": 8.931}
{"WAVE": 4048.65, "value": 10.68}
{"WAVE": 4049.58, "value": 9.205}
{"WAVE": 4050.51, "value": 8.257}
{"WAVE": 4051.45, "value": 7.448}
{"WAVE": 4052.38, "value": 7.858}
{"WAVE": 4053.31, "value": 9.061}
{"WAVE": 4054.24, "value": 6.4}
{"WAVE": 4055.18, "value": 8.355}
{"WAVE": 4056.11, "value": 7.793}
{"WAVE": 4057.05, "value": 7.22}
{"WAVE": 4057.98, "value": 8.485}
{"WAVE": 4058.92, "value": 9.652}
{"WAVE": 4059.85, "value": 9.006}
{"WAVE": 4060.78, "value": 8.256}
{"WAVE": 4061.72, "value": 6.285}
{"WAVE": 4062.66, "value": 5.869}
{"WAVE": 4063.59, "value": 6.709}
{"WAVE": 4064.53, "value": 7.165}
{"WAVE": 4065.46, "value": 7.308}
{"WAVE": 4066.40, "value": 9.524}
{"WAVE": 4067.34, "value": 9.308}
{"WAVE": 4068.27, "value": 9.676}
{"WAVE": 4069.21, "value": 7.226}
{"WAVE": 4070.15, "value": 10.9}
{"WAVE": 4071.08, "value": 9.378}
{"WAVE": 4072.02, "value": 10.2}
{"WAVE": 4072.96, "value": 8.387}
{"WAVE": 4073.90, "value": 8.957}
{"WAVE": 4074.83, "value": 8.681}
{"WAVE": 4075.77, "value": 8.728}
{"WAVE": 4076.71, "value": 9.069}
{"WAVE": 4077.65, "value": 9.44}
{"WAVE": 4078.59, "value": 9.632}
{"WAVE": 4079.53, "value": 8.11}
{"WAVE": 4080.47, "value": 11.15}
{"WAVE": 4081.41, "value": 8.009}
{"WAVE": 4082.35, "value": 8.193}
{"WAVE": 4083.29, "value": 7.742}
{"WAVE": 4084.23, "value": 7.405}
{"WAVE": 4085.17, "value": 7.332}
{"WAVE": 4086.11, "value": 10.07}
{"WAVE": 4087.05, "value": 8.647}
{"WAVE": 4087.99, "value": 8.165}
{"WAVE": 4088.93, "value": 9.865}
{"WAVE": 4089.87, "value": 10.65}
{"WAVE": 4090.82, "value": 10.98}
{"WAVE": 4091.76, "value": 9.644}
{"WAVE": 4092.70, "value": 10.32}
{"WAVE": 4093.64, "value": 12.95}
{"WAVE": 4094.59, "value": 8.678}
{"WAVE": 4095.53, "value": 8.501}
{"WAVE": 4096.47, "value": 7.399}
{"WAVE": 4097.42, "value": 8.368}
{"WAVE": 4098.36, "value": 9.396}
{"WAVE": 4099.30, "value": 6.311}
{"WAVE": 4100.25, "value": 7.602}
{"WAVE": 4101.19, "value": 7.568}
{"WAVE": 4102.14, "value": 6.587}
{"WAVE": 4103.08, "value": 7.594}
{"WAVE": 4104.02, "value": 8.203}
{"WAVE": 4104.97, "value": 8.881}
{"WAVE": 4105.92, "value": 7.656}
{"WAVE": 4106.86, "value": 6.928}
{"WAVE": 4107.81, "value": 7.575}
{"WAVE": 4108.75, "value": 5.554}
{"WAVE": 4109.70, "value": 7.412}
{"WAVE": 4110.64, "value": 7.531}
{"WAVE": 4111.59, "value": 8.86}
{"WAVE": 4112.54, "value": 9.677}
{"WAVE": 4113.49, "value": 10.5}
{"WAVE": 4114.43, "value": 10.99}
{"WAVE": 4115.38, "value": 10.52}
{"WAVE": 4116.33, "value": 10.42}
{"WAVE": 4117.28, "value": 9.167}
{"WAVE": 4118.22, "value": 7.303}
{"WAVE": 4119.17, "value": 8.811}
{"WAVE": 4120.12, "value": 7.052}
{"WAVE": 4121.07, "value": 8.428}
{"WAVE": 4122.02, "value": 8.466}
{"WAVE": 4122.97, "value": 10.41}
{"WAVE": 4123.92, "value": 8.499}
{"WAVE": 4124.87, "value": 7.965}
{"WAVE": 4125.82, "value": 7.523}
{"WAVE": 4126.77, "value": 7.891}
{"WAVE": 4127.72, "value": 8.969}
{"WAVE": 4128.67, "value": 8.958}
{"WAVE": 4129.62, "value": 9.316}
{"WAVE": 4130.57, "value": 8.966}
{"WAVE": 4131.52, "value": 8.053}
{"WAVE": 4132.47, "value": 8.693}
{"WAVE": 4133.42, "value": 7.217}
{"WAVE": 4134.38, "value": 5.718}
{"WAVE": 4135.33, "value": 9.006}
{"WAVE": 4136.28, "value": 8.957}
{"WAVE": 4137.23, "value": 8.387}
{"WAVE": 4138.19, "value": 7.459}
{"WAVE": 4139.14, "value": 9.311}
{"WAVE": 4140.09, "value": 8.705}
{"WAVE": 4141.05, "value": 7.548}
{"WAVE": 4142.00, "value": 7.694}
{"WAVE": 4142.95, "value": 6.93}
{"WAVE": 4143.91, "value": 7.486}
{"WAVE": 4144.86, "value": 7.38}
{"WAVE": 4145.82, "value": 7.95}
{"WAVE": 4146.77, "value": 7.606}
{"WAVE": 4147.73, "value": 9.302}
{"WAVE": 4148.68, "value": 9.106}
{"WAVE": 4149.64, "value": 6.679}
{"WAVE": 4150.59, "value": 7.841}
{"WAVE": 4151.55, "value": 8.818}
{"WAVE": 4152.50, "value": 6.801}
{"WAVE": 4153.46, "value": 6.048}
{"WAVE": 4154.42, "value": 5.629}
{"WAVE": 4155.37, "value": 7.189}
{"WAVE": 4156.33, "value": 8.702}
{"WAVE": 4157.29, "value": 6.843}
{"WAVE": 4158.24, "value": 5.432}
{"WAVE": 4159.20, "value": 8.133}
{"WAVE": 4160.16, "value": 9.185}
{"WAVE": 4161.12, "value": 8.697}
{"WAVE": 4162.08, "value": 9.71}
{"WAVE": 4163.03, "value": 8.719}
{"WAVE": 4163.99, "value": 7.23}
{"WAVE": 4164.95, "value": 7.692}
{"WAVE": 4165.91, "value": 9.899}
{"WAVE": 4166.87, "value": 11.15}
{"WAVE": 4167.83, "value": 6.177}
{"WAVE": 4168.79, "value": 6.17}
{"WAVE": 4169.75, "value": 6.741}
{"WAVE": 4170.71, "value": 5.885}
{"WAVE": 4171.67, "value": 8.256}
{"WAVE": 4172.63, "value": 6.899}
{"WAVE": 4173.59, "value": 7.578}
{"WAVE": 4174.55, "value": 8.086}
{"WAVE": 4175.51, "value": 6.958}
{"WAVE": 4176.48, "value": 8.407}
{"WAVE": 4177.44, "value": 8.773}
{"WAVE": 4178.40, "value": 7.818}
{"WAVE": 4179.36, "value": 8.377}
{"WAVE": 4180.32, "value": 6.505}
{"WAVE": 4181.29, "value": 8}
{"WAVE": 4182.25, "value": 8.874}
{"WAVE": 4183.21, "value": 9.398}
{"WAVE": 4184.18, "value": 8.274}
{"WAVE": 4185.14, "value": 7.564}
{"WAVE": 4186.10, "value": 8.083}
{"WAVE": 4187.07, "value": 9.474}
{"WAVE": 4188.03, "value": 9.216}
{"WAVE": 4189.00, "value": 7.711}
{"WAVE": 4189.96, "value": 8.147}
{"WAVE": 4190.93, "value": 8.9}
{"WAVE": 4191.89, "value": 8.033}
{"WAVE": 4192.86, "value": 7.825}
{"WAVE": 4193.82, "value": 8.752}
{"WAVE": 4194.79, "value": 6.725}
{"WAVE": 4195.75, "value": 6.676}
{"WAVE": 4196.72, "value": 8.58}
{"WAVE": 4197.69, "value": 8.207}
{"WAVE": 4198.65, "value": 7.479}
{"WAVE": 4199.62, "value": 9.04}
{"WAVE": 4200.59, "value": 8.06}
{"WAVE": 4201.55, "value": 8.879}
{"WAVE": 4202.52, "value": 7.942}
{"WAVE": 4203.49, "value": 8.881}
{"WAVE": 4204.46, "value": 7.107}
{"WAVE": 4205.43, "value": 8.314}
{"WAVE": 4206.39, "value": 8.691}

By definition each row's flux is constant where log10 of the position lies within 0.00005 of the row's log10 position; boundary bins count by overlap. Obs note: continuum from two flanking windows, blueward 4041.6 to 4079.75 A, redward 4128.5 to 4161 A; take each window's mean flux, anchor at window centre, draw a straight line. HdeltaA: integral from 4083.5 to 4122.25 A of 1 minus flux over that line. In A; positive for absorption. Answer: -2.2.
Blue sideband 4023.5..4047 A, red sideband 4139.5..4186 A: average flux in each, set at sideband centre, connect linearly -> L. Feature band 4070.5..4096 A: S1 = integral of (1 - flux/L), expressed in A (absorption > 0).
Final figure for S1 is -2.15 A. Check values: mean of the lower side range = 8.93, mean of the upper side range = 7.82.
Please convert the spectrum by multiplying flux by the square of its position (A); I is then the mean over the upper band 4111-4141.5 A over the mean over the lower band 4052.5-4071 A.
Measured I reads 1.10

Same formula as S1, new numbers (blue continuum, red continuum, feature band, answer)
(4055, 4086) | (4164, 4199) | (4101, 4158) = 0.7 A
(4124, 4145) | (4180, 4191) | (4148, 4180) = 1.9 A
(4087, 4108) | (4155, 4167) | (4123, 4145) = 0.7 A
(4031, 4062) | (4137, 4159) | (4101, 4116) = -0.7 A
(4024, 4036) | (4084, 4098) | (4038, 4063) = 2.7 A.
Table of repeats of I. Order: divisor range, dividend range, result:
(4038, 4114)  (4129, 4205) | 0.98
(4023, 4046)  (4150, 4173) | 0.91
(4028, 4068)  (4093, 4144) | 1.04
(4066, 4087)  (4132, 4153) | 0.92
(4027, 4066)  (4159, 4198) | 1.04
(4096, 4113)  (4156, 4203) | 1.08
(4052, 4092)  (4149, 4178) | 0.93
